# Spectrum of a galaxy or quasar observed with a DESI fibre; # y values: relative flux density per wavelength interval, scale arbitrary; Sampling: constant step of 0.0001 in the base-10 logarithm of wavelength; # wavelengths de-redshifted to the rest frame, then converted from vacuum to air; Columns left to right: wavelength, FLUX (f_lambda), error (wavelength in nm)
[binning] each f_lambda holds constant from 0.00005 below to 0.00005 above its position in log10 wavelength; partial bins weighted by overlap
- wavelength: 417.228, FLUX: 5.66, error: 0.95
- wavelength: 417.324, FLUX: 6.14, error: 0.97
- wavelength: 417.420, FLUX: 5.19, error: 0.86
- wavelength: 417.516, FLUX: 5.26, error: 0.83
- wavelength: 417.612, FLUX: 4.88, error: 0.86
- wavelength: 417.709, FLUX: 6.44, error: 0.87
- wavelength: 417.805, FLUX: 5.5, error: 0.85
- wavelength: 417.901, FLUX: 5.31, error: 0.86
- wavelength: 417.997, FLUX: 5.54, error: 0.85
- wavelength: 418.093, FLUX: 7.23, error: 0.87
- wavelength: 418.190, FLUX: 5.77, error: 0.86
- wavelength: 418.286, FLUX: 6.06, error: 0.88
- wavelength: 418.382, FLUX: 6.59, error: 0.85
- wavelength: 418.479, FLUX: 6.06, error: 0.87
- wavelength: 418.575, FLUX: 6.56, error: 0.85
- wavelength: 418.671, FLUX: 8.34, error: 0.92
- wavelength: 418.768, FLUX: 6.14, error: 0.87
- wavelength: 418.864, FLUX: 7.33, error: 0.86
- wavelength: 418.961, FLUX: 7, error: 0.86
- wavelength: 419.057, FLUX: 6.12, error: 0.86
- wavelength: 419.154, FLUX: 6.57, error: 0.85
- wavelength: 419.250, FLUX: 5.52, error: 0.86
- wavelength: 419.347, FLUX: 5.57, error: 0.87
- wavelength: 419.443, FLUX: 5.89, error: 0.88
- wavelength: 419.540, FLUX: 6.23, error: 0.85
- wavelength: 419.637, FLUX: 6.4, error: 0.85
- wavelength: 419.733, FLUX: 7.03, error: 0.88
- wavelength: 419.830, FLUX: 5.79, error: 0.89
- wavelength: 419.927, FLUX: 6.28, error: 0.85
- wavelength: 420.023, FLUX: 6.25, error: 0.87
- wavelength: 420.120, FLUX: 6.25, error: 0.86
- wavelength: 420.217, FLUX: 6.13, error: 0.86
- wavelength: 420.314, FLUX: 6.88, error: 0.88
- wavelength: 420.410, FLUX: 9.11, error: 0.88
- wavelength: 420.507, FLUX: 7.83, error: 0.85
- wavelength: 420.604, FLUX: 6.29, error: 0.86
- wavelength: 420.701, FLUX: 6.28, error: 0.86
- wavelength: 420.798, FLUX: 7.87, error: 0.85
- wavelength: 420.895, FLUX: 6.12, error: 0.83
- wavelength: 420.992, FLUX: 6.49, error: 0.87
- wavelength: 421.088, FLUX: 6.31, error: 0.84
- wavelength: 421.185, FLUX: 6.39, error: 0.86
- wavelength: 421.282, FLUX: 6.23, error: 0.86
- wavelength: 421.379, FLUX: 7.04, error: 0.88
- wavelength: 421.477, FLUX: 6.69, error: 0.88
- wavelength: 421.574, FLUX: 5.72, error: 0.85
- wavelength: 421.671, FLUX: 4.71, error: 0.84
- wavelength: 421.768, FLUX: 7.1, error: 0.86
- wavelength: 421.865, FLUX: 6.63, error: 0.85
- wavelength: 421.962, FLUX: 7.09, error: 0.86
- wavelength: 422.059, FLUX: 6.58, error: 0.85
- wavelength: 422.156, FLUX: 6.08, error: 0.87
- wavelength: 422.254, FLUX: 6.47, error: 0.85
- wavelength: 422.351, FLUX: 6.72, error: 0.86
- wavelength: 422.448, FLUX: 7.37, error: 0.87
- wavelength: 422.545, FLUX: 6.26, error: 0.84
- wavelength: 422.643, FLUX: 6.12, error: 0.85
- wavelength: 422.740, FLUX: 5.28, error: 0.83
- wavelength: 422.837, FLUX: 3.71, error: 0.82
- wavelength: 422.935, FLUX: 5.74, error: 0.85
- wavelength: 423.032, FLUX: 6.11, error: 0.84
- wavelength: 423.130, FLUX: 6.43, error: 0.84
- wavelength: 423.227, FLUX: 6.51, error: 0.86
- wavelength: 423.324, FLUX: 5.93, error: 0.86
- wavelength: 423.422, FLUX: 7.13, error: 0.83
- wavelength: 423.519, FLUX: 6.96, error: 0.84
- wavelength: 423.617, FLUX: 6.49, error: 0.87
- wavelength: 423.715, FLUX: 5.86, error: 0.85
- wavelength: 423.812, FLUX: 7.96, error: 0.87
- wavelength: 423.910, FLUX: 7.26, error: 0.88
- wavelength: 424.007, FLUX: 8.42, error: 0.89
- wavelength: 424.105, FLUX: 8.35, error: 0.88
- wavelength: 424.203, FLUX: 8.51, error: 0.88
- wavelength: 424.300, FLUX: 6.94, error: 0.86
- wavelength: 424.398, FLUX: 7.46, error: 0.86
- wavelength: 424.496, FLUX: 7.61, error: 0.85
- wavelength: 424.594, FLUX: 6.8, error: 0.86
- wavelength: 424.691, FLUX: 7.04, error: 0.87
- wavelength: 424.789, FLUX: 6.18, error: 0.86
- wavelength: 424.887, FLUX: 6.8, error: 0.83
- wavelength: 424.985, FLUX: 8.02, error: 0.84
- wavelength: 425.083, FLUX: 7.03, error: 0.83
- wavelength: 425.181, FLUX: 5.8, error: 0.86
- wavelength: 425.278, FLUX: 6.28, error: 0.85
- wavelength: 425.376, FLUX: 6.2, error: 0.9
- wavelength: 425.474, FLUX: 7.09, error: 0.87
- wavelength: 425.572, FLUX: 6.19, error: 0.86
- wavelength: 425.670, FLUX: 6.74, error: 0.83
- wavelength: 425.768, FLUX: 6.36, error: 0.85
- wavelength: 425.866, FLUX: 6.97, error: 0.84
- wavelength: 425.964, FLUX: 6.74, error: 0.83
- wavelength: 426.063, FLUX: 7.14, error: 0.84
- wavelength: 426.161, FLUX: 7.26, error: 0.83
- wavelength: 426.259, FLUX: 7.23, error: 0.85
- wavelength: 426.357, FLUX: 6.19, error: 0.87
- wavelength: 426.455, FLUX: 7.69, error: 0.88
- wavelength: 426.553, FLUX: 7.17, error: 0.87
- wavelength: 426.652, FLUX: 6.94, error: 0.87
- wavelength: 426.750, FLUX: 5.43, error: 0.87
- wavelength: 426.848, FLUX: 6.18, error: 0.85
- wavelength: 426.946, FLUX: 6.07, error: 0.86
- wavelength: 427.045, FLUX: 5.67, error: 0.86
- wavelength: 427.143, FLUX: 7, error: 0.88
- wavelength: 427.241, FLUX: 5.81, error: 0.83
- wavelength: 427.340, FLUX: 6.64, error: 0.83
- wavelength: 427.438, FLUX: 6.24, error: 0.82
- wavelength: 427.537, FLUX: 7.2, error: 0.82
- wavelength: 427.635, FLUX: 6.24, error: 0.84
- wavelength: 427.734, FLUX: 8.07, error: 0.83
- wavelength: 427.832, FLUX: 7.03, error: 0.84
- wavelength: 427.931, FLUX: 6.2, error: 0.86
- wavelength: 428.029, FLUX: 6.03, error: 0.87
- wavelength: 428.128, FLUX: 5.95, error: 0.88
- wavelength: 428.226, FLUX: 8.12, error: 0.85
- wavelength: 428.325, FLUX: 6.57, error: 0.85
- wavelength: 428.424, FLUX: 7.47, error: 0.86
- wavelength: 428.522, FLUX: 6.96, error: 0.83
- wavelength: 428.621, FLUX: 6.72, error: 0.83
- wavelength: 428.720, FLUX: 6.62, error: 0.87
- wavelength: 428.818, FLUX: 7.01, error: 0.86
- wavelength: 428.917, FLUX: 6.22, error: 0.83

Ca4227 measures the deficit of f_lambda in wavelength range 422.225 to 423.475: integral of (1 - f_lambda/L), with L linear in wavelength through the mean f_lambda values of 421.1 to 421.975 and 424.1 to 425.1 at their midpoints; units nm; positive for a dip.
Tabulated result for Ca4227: 0.12 nm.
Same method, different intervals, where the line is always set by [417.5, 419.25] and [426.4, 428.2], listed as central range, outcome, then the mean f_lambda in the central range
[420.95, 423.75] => 0.05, 6.28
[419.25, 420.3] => 0.02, 6.17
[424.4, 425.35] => -0.06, 6.86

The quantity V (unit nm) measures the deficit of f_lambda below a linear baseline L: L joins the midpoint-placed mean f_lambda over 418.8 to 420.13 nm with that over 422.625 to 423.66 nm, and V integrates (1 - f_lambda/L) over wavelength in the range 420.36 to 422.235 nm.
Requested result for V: -0.15 nm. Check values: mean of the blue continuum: 6.3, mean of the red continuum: 6.03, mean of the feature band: 6.66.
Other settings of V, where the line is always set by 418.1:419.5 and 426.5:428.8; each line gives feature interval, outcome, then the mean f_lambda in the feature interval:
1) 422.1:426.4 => -0.11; 6.72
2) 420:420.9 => -0.07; 6.95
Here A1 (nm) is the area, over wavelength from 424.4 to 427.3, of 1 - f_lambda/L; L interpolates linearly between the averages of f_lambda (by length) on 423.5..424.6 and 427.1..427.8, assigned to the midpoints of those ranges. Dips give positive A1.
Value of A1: 0.15 nm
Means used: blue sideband 7.41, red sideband 6.75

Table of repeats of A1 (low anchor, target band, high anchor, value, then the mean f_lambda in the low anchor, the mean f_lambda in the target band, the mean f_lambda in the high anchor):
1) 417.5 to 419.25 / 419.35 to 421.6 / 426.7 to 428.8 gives -0.086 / 6.26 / 6.57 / 6.59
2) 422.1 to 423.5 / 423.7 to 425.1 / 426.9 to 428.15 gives -0.252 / 6.15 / 7.39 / 6.48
